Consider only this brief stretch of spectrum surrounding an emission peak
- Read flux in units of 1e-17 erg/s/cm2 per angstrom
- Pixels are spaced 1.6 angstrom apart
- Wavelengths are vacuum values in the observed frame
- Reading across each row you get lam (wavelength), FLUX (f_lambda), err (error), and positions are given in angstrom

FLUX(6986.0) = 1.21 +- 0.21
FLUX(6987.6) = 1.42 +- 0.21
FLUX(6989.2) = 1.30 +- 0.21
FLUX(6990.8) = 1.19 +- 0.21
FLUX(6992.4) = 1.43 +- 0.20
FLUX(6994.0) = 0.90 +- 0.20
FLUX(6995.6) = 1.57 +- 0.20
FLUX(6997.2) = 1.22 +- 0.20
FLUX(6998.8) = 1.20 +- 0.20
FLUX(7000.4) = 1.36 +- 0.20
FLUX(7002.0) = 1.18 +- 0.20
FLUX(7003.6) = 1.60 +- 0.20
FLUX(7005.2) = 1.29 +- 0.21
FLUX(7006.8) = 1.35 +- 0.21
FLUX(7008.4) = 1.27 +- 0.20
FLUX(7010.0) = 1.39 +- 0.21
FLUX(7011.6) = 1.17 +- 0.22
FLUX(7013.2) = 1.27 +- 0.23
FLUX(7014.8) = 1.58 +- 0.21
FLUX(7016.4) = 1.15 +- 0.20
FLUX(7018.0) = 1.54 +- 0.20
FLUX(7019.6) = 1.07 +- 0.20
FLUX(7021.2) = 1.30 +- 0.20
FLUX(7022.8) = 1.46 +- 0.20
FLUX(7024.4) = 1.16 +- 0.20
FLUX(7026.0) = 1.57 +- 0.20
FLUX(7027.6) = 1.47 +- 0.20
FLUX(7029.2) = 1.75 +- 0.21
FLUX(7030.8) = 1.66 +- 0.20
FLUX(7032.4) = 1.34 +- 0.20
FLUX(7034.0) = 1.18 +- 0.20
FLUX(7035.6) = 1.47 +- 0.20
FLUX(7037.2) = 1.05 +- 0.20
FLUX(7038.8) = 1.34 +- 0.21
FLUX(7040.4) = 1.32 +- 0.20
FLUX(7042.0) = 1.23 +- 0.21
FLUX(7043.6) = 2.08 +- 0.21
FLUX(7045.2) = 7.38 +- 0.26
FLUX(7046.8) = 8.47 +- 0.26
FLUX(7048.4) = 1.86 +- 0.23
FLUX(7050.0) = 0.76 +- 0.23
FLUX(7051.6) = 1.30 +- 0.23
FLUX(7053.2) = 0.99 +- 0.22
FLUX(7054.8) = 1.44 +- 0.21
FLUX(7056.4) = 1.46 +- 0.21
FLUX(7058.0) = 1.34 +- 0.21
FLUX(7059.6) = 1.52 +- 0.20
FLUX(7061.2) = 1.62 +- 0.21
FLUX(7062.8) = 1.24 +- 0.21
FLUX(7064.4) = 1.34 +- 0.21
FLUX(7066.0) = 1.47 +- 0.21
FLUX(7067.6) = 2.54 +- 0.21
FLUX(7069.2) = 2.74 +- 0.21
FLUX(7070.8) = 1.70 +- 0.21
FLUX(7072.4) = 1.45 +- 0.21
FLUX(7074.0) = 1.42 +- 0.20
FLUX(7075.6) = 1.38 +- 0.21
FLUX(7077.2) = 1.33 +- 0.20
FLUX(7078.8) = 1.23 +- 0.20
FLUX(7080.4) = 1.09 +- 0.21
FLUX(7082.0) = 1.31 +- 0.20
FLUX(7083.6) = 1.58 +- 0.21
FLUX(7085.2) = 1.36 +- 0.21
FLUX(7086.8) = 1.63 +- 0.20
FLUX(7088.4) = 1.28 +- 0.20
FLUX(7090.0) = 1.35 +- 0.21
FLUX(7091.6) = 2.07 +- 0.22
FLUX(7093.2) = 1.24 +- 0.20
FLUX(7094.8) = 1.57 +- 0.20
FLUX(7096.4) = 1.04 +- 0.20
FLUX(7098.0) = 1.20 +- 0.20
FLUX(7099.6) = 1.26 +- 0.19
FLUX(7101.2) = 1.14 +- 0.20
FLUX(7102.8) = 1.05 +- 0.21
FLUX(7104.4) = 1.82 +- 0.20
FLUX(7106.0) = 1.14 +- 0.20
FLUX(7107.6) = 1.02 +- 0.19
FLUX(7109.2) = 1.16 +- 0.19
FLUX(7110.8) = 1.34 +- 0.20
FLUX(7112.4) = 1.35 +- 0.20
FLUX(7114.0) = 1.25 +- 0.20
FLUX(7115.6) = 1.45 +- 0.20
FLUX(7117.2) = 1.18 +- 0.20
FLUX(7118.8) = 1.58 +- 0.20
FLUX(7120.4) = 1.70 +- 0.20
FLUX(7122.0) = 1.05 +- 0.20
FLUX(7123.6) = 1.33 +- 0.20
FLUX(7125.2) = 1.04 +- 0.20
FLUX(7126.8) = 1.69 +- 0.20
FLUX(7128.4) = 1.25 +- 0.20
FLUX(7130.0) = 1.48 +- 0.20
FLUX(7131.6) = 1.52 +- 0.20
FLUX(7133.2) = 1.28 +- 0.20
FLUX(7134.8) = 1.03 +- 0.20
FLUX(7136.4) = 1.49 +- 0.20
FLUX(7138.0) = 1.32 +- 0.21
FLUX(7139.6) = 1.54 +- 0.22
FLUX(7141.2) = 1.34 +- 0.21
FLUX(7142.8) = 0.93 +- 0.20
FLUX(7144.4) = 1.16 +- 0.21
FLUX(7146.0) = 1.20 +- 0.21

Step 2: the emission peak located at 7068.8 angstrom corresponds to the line [N II] 6583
